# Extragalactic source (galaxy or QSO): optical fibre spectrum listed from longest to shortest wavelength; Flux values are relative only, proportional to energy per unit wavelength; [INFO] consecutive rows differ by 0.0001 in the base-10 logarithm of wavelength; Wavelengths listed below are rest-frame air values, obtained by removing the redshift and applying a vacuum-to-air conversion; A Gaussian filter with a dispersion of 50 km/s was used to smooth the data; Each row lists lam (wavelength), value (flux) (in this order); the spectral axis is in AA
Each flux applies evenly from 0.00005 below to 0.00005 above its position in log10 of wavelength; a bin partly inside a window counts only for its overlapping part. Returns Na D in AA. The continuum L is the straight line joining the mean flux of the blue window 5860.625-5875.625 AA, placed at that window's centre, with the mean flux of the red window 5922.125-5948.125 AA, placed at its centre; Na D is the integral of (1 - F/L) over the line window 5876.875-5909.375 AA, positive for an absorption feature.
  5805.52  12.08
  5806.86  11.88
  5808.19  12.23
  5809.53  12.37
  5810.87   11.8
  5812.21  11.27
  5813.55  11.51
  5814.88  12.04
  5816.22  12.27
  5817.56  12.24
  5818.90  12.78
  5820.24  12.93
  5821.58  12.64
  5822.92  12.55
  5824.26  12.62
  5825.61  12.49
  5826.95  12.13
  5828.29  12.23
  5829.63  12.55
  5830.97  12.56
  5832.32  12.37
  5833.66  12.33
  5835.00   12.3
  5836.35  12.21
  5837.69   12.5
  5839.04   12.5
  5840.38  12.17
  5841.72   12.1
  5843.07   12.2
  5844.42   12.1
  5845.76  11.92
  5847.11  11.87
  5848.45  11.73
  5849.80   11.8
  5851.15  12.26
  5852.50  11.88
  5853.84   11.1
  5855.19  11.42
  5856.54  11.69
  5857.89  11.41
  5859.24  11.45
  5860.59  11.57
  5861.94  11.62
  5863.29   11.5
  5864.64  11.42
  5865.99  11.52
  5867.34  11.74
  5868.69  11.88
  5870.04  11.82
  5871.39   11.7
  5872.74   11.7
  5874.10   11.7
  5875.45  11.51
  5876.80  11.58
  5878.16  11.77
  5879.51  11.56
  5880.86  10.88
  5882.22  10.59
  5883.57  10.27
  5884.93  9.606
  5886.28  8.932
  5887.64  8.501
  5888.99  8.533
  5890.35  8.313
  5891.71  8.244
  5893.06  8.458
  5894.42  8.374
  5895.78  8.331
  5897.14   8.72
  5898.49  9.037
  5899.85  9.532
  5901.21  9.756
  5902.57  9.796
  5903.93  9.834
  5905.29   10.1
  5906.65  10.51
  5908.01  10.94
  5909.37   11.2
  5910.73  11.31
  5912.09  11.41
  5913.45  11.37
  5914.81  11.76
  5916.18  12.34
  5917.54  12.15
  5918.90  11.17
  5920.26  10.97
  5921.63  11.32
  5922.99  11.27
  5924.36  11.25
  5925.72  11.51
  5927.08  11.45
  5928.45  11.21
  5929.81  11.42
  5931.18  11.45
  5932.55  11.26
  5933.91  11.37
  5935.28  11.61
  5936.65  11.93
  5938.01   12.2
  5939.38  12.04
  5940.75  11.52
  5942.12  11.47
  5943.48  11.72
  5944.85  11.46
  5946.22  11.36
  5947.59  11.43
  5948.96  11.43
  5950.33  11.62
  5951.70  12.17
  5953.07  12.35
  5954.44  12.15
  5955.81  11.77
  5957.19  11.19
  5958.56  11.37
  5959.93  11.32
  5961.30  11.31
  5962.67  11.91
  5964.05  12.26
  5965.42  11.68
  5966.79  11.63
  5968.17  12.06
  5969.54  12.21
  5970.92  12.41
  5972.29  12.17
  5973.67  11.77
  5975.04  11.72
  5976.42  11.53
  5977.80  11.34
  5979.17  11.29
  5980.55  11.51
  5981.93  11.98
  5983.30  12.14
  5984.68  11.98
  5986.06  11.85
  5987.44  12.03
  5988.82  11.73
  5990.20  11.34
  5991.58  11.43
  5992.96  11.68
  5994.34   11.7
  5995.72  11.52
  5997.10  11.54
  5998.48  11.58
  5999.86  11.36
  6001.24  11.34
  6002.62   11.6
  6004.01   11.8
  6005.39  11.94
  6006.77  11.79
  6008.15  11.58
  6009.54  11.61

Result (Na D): 5.44 AA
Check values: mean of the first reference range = 11.6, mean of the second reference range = 11.5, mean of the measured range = 9.66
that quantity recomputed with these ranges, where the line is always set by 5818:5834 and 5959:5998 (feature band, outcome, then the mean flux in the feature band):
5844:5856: 0.6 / 11.8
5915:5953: 1.3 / 11.6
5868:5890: 2.7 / 10.7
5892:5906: 3.4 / 9.17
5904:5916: 1.0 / 11.1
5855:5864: 0.6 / 11.5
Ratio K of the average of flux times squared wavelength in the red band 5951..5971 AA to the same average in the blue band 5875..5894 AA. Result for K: 1.23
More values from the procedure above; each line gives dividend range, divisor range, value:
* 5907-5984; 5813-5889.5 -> 1.03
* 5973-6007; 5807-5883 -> 1.03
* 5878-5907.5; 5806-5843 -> 0.79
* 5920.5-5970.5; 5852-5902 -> 1.13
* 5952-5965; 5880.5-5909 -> 1.28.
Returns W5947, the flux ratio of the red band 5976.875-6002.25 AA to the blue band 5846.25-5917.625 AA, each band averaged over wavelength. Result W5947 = 1.08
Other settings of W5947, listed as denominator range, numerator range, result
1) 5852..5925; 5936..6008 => 1.10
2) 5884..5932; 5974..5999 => 1.13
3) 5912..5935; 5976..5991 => 1.02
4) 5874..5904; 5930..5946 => 1.20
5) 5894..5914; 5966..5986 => 1.18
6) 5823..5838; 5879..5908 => 0.76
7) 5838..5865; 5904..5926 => 0.95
